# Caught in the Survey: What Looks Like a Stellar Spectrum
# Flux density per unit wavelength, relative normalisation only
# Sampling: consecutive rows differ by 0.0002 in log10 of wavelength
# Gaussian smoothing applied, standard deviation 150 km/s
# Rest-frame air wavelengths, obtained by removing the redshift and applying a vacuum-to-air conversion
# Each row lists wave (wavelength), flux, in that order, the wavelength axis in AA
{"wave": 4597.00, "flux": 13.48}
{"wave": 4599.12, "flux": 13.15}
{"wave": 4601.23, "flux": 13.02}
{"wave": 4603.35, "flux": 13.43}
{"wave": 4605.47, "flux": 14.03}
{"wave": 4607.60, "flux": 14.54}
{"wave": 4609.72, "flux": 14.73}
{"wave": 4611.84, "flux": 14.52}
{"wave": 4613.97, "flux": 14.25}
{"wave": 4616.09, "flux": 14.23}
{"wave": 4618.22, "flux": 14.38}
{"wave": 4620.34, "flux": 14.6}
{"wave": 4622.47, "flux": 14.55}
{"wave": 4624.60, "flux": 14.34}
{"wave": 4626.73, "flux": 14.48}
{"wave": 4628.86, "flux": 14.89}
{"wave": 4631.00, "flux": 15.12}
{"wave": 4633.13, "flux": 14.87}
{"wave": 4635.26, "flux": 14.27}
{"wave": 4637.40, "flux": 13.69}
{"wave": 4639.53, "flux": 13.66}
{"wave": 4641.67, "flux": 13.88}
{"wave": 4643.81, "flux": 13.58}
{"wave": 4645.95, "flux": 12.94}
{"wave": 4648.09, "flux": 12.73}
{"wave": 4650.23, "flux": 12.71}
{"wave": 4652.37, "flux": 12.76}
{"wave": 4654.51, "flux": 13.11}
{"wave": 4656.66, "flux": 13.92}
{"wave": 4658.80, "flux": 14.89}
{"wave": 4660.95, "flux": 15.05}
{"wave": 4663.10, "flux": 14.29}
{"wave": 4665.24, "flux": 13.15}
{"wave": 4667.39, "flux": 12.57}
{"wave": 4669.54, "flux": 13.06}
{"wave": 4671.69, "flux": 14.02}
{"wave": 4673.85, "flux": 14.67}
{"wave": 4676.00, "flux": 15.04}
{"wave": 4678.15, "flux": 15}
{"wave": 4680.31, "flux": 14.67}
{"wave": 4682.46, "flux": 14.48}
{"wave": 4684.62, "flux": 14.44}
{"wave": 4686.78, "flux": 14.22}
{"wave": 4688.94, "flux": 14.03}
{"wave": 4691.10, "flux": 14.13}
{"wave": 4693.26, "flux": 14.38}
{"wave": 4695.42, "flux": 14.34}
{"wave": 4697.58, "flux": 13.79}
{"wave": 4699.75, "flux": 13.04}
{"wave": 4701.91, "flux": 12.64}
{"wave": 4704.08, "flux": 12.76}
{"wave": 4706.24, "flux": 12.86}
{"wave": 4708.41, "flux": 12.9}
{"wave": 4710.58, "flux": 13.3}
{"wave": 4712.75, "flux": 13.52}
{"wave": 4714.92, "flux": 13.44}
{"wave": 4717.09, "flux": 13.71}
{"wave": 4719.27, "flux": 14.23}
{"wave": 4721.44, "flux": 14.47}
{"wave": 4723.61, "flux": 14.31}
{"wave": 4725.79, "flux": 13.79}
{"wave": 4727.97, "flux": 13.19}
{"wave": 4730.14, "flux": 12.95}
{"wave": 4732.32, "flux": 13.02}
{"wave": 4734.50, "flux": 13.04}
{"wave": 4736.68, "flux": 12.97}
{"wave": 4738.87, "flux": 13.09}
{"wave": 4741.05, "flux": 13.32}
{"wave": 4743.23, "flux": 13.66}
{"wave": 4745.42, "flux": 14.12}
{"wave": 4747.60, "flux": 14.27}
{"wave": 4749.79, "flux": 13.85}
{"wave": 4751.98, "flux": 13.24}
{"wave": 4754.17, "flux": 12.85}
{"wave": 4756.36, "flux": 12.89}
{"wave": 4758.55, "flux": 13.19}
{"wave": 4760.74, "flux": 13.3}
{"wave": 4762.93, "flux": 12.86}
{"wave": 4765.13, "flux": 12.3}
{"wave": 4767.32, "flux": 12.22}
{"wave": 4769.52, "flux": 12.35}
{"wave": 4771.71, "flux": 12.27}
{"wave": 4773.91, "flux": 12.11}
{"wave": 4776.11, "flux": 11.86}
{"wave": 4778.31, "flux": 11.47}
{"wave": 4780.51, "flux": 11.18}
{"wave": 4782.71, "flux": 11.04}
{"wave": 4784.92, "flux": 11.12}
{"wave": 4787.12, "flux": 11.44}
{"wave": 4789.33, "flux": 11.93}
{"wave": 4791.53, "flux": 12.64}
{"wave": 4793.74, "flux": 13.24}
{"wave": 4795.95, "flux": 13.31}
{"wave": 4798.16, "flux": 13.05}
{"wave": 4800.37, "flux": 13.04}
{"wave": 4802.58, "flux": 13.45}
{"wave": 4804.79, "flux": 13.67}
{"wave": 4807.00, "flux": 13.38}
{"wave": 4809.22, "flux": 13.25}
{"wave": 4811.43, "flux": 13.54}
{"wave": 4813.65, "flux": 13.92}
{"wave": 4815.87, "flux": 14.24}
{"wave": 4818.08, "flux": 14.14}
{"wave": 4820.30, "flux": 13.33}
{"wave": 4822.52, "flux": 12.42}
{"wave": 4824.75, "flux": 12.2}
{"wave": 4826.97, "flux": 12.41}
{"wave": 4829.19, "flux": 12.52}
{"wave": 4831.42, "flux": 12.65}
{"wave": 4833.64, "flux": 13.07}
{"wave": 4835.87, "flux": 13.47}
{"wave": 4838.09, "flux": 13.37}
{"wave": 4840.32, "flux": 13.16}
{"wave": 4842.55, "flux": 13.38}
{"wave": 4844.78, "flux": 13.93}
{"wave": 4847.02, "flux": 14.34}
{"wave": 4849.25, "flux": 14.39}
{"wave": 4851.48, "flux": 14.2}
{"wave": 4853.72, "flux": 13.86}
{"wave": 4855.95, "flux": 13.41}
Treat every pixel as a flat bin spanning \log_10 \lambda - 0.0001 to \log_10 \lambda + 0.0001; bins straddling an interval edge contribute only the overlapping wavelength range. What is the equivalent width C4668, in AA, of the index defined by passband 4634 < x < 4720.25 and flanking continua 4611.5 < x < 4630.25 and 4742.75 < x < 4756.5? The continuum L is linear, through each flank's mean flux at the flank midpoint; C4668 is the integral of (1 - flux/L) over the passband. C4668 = 2.1 AA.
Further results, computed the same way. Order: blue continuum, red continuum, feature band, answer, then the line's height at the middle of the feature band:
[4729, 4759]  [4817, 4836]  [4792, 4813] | -0.50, 13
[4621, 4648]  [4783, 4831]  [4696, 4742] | 0.62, 13.5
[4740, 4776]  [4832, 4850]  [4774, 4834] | 2.84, 13.3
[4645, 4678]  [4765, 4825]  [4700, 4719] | 0.20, 13.3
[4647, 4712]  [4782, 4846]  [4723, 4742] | 0.26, 13.5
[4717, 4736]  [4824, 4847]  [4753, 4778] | 1.67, 13.4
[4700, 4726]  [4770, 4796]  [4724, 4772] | -1.73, 12.7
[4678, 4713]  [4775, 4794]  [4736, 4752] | -1.22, 12.6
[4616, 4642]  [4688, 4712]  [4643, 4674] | 1.06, 14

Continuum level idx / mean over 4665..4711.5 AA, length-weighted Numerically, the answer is 13.8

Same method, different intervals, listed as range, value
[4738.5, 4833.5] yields 12.8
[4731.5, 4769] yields 13.2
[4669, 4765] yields 13.6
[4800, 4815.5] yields 13.5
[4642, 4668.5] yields 13.5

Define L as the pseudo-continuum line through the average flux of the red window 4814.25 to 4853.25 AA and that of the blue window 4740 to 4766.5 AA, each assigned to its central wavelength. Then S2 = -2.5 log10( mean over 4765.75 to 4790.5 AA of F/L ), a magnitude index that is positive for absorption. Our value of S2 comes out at 0.14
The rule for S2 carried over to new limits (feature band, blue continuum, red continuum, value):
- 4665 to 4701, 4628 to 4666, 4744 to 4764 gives -0.03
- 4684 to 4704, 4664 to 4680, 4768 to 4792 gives -0.02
